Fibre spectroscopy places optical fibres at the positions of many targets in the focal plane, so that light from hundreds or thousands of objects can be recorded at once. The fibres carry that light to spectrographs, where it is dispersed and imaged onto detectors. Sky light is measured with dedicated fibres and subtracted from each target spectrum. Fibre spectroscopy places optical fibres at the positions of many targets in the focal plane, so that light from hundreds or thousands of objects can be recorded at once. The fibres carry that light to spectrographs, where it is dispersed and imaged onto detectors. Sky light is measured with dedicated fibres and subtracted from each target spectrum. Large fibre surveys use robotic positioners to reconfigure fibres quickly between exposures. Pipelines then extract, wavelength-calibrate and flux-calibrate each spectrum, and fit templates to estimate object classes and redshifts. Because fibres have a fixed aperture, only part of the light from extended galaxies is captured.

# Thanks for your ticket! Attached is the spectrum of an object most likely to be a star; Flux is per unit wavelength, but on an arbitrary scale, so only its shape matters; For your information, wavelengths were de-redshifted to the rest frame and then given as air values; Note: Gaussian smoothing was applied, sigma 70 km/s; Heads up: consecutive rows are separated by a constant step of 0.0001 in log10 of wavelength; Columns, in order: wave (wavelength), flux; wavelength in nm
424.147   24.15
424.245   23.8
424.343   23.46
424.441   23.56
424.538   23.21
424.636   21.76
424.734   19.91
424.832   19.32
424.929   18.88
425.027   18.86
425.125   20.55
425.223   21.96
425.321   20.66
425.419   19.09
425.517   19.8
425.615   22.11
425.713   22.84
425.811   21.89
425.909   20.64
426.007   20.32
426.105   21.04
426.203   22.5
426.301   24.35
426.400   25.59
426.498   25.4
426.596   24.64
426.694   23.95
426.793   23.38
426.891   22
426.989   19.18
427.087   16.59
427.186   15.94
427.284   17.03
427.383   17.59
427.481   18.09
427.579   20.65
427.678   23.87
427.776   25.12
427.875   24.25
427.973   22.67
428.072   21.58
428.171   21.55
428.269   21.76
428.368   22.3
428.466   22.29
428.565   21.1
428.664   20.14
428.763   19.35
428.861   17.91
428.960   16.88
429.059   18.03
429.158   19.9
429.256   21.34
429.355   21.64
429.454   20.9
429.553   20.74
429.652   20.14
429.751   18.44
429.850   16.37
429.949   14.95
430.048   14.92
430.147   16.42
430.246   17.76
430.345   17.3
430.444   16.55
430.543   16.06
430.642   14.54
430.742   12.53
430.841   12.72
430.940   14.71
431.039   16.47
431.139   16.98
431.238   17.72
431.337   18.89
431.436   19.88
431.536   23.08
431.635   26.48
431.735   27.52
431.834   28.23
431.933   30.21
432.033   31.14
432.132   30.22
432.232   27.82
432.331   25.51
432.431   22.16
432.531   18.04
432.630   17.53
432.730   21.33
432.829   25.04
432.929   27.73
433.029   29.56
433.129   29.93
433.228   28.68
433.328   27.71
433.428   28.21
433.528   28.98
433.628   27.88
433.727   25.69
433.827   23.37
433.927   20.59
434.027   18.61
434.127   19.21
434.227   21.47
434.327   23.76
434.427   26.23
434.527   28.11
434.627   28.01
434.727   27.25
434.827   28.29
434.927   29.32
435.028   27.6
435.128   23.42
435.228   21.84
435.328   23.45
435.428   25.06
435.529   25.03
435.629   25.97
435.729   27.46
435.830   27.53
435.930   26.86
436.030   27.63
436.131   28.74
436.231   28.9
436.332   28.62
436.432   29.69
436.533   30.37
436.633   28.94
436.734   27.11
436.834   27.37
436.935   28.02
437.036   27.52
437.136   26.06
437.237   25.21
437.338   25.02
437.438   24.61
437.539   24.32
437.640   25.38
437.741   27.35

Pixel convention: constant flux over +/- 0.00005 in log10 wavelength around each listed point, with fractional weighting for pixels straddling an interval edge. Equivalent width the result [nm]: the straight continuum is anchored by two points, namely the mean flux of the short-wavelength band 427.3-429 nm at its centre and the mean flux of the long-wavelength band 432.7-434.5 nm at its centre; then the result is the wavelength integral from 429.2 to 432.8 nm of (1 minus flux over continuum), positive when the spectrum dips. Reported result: 0.47 nm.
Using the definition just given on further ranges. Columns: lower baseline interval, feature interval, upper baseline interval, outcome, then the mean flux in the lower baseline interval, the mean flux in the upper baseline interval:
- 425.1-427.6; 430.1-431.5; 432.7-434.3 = 0.43 nm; 21.1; 25.3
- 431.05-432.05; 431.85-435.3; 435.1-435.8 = -0.21 nm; 23.5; 24.7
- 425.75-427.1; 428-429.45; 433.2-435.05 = 0.18 nm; 22.4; 25.7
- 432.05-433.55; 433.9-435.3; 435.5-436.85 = 0.13 nm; 26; 27.9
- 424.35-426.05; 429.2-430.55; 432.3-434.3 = 0.28 nm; 21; 24.3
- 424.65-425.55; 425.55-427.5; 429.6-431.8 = -0.19 nm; 20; 17.8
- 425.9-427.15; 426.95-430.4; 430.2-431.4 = -0.08 nm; 22.3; 16.1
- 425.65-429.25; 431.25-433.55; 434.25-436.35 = -0.10 nm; 21.2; 26.5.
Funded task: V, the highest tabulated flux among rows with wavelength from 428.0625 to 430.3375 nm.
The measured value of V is 22.3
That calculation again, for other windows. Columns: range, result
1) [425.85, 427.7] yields 25.59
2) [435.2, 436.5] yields 29.69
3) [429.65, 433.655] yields 31.14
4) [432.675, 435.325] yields 29.93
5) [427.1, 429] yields 25.12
